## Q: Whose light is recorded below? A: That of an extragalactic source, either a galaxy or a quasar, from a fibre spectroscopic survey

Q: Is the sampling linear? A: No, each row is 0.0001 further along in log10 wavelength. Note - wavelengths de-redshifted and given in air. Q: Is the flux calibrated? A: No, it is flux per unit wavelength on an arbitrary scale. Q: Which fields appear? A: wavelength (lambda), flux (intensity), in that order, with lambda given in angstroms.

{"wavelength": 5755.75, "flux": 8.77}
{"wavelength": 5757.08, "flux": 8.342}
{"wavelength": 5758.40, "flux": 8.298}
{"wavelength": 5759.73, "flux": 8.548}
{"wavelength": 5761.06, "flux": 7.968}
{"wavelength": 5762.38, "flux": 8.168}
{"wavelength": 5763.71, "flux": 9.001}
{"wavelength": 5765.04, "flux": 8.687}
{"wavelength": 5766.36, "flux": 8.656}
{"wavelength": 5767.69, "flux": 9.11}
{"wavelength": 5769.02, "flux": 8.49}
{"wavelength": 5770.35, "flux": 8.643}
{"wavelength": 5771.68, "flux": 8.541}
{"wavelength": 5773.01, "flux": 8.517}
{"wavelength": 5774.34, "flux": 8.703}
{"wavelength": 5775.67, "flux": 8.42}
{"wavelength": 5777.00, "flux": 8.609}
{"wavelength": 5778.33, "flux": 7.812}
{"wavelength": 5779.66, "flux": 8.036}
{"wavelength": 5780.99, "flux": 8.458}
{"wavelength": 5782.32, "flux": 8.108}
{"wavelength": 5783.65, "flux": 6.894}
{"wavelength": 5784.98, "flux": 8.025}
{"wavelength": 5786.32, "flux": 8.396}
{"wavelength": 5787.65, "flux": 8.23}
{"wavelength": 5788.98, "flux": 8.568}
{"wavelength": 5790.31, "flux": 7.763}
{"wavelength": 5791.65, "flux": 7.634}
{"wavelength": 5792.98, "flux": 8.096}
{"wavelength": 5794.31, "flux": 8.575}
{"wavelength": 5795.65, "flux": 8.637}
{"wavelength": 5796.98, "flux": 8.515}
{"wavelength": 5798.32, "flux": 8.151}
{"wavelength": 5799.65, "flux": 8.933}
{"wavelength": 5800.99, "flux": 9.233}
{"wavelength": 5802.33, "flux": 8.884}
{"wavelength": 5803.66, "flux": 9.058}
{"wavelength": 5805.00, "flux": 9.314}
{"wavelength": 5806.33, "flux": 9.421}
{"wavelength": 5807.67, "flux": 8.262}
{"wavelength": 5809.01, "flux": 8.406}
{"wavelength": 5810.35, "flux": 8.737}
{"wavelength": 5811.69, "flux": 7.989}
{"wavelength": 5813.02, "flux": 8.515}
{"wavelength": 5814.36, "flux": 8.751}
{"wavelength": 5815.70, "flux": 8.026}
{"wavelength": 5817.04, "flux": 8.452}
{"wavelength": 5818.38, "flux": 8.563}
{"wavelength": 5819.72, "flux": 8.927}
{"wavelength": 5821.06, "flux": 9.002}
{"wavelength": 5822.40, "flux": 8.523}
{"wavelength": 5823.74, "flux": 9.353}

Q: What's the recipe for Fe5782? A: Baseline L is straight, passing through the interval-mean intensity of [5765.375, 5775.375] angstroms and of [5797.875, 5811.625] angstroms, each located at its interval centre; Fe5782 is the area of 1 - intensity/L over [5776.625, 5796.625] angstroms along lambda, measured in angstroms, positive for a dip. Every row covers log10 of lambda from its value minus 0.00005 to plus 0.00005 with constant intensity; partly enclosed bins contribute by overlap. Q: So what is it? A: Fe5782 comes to 1.4 angstroms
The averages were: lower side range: 8.66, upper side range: 8.81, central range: 8.12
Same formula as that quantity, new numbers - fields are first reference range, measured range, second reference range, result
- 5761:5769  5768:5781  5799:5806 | 0.47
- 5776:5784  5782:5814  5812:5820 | -0.62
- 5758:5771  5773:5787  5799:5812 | 0.81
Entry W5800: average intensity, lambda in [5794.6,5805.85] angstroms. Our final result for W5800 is 8.84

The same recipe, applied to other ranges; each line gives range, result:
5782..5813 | 8.43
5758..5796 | 8.33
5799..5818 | 8.71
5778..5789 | 8.04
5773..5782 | 8.35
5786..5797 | 8.26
